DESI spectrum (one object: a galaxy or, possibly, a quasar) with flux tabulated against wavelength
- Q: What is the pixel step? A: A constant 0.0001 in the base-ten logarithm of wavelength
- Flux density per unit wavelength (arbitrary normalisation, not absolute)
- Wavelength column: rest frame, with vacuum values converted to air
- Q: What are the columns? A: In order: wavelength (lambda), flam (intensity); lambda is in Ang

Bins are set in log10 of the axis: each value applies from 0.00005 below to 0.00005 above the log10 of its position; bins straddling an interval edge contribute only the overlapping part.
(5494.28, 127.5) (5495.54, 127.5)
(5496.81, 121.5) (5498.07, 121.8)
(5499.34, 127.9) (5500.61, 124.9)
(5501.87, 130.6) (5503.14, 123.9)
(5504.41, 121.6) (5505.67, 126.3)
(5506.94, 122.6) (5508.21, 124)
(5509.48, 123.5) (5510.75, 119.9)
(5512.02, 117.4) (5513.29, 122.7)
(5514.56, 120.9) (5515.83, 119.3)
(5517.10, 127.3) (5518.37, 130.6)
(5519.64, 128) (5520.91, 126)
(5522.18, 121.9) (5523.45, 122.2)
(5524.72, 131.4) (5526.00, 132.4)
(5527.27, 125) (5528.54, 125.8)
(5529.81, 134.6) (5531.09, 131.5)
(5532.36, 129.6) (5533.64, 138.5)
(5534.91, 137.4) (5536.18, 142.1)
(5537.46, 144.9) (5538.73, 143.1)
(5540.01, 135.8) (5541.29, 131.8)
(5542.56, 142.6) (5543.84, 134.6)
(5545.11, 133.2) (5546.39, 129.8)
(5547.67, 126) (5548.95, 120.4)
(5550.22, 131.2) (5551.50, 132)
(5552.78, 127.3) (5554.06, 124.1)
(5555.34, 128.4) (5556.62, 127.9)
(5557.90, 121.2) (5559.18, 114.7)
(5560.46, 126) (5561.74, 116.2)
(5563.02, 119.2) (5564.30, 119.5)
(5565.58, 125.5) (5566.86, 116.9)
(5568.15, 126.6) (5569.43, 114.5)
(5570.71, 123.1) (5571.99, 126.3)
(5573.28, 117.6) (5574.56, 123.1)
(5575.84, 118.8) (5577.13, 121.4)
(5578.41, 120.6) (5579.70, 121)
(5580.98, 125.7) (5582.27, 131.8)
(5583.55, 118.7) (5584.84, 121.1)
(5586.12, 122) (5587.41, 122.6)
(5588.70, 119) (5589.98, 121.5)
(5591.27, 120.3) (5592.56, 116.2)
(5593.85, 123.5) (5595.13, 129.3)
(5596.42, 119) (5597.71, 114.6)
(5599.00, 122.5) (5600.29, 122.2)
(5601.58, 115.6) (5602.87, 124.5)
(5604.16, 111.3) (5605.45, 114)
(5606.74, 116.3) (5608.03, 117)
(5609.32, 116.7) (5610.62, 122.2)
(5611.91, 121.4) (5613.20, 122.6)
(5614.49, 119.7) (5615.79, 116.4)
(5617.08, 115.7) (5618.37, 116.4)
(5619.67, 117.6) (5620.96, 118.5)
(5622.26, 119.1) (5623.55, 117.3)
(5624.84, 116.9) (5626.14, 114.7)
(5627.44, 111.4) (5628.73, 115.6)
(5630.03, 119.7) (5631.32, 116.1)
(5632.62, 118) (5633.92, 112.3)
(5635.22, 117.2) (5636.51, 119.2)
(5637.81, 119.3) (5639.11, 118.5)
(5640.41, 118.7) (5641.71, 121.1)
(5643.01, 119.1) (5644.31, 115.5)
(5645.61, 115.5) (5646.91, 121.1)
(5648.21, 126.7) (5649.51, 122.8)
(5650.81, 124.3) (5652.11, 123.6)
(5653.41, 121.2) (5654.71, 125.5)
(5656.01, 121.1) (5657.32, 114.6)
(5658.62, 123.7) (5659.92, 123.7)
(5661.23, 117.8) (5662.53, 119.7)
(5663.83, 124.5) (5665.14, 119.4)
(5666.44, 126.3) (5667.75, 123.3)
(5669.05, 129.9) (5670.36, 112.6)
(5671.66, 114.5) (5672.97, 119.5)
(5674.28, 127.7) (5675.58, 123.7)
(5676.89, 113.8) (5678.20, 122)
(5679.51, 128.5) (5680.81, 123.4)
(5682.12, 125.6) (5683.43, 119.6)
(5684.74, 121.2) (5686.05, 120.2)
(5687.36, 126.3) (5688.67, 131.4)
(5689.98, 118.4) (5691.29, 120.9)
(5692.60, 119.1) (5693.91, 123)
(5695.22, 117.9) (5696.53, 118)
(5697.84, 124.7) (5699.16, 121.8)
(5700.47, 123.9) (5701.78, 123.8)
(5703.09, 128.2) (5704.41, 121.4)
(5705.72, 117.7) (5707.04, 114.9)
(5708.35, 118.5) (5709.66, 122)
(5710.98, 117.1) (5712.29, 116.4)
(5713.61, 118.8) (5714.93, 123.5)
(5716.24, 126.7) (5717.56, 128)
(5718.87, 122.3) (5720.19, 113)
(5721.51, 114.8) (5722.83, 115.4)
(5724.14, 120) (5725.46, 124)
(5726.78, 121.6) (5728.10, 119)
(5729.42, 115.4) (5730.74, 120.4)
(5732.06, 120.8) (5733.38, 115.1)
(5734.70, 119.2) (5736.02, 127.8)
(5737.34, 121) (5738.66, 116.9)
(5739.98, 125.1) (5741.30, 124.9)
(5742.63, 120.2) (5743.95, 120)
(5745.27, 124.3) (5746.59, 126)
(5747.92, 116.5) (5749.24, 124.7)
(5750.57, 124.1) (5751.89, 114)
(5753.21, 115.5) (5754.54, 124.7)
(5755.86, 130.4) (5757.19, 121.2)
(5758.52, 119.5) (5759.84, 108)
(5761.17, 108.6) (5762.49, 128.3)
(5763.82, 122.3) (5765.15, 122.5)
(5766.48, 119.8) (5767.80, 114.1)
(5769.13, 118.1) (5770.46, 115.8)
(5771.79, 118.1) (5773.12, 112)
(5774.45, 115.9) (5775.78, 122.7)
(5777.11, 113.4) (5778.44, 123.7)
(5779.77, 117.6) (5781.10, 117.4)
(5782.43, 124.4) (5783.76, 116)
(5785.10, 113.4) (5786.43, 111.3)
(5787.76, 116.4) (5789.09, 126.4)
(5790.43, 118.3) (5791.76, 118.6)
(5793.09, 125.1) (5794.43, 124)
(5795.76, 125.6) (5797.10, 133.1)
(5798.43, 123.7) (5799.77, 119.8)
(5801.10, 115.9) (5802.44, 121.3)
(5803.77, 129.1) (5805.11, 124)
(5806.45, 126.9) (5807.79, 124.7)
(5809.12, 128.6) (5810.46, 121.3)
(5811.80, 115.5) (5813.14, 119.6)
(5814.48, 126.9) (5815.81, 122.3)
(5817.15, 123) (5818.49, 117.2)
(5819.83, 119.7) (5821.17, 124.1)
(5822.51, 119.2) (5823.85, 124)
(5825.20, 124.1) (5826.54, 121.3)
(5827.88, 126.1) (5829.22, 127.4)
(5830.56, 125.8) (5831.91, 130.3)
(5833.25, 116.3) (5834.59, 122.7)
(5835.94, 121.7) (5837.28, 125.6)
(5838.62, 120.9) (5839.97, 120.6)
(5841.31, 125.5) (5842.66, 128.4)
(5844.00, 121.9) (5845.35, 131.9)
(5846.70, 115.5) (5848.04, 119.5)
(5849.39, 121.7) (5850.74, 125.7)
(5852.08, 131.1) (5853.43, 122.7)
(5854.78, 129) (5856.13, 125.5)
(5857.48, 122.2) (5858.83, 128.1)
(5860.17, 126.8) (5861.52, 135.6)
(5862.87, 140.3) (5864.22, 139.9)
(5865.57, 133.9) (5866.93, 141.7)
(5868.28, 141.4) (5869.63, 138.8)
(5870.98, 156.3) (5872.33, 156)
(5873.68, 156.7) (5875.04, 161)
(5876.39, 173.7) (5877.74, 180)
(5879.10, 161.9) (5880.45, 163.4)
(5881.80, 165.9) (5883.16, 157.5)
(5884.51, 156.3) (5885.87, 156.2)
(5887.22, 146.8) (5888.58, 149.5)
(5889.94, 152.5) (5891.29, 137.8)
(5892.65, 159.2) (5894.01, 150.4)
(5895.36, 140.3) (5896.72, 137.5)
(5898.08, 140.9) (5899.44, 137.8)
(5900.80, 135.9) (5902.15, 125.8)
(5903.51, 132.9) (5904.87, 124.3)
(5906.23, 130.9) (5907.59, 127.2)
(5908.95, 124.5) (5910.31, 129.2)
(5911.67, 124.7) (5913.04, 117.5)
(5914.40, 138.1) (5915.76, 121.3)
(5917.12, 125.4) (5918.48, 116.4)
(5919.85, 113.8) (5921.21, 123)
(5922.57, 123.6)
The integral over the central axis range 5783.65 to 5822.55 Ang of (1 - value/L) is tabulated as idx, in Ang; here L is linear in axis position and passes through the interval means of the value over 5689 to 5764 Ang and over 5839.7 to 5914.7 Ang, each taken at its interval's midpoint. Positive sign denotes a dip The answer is 2.4 Ang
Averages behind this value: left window 121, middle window 122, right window 139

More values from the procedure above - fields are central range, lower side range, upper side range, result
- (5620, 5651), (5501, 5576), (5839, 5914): 2.9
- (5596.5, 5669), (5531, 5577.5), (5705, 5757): 3.1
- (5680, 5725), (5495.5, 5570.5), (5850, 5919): 4.1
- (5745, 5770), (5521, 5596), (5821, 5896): 2.5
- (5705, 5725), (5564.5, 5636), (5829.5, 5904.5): 1.3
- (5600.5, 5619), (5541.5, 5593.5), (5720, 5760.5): 0.7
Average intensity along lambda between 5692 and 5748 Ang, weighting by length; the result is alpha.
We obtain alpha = 121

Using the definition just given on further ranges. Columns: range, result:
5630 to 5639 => 117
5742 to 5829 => 121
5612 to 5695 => 120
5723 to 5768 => 121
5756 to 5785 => 118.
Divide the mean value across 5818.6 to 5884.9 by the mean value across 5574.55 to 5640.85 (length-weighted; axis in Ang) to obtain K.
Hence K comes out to 1.1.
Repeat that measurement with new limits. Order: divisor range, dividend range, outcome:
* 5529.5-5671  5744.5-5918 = 1.05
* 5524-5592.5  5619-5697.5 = 0.95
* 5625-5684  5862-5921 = 1.18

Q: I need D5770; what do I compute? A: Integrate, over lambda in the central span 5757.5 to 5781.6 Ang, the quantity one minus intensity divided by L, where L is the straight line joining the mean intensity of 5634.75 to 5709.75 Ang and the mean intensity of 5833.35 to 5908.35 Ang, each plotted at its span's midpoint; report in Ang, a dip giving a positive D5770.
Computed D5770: 2.2 Ang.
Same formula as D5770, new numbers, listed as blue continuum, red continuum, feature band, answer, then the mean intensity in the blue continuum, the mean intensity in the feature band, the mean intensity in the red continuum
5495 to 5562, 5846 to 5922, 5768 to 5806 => 4.34 Ang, 128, 120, 138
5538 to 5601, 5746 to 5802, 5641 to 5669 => 0.17 Ang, 124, 122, 120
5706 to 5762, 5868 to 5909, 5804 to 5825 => 1.87 Ang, 120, 123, 148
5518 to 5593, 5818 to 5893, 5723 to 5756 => 2.83 Ang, 126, 121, 136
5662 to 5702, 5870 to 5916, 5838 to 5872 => 2.64 Ang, 122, 130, 145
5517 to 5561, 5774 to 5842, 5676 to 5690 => 0.32 Ang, 130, 123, 122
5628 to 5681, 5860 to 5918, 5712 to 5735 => 1.34 Ang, 120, 120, 143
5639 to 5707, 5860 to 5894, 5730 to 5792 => 6.96 Ang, 122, 119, 152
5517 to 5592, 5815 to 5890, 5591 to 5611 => 1.40 Ang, 127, 119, 135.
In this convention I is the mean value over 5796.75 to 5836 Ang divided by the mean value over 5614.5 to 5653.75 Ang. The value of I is 1.04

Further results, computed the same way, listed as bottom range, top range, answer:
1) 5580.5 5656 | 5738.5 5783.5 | 1.00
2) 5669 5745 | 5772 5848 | 1.01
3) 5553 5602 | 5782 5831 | 1.01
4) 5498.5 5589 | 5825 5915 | 1.08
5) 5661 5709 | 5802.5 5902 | 1.11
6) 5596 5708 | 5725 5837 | 1.01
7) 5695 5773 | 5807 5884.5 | 1.10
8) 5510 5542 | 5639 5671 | 0.94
